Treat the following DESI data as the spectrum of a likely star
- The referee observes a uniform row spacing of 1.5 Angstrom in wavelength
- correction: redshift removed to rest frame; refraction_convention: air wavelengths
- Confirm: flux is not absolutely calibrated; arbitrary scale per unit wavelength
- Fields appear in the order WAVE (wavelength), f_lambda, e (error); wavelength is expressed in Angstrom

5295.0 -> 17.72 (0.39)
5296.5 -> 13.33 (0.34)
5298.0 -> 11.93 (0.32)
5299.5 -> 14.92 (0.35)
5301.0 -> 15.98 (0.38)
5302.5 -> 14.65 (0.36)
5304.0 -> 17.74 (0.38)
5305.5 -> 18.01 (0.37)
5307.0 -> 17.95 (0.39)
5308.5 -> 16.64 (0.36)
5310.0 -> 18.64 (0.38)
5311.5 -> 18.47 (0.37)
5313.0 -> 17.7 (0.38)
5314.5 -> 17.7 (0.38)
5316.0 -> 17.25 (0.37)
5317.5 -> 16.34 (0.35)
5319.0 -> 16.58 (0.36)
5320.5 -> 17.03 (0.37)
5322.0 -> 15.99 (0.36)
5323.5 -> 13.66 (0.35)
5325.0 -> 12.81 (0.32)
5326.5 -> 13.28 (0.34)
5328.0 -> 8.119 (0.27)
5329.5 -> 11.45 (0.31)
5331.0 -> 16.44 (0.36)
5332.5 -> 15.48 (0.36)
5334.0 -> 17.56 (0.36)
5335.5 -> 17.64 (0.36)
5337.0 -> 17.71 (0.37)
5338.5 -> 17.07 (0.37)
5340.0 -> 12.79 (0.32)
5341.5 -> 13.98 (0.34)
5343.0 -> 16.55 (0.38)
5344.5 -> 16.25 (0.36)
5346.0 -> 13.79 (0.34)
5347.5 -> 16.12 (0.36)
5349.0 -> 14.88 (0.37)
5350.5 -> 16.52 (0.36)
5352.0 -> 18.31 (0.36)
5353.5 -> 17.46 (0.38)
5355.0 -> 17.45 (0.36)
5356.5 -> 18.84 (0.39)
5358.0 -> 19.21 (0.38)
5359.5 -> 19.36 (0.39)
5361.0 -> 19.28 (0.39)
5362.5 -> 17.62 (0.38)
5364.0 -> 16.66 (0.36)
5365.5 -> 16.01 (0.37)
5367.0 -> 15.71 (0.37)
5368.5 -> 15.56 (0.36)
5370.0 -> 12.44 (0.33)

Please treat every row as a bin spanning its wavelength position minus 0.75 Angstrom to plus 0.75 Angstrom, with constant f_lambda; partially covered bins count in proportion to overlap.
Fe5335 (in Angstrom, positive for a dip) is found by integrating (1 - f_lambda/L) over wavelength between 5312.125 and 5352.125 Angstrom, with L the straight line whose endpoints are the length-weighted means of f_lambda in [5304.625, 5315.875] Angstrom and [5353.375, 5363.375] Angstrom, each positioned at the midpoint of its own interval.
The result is 5.85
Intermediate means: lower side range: 17.8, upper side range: 18.5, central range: 15.5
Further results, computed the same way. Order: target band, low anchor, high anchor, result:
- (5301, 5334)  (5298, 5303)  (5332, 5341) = -0.89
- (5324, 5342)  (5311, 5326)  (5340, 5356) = 1.80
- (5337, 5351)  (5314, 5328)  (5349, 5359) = 1.27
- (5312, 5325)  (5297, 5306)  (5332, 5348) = -0.61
